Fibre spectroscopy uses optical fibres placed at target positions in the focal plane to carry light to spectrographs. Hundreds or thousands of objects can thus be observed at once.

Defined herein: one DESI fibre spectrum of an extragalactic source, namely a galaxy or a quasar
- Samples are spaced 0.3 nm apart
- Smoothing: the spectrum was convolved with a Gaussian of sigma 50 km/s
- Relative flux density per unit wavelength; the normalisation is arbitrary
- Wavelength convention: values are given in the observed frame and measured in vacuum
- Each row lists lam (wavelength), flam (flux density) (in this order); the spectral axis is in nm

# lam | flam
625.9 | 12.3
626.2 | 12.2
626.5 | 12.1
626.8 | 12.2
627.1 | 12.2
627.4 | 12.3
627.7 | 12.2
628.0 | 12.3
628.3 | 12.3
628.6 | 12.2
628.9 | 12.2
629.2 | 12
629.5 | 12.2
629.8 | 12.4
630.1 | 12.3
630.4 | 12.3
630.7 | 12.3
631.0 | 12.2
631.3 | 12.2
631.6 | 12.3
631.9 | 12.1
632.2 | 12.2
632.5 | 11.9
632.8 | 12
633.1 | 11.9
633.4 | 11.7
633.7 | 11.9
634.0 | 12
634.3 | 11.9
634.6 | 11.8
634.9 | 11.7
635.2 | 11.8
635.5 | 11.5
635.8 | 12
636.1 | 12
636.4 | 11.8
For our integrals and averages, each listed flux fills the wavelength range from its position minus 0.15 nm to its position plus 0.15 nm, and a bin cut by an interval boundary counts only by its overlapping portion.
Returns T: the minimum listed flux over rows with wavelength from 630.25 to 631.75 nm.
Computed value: 12.2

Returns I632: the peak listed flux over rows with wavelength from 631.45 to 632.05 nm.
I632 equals 12.3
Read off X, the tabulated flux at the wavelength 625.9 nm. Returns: 12.3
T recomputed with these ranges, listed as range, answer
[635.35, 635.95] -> 11.5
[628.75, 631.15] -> 12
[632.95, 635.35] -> 11.7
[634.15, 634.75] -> 11.8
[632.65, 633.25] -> 11.9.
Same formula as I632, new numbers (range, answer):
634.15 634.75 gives 11.9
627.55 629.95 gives 12.4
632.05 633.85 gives 12.2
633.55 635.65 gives 12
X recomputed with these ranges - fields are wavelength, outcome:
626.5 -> 12.1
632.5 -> 11.9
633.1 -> 11.9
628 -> 12.3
